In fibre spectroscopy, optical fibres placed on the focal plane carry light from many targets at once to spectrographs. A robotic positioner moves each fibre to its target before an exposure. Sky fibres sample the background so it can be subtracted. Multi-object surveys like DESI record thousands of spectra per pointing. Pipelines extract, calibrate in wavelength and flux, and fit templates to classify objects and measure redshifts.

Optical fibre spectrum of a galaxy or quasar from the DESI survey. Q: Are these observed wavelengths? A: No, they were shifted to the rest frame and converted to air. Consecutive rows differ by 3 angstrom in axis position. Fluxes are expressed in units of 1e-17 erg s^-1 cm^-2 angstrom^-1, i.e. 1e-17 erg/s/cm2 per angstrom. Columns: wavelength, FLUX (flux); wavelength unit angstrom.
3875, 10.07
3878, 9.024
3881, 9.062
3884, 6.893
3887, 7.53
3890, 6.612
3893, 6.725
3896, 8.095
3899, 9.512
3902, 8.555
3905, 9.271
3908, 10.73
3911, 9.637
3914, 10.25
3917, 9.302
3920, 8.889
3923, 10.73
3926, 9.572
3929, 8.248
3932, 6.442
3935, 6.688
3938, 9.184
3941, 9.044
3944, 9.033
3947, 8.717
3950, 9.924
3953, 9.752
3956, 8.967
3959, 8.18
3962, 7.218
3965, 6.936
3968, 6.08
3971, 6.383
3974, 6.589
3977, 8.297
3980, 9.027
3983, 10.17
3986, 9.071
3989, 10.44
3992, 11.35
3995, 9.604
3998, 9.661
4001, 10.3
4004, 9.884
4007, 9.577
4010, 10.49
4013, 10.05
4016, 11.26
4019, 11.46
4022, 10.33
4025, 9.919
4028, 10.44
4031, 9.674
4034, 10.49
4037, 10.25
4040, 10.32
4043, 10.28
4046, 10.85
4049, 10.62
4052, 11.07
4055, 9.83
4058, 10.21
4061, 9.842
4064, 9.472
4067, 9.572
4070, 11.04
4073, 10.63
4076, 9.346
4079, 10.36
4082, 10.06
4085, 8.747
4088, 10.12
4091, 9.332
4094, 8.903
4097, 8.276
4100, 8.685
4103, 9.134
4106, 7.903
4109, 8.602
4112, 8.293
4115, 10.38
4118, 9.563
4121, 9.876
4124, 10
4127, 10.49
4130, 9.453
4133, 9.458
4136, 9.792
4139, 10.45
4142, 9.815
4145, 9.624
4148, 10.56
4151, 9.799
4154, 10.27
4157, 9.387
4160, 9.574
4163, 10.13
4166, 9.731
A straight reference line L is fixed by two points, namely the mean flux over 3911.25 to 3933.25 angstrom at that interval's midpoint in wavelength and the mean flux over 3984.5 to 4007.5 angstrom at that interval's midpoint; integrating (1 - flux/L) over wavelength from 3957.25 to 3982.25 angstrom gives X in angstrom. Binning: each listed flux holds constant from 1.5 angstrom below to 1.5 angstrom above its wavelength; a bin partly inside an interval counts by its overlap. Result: 5.8 angstrom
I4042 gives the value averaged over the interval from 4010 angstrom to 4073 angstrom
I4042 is 10.4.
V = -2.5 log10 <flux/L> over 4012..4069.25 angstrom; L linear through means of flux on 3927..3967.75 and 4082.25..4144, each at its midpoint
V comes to -0.16 mag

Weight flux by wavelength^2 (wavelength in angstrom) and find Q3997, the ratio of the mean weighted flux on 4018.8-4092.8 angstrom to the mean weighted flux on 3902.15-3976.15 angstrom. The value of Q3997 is 1.26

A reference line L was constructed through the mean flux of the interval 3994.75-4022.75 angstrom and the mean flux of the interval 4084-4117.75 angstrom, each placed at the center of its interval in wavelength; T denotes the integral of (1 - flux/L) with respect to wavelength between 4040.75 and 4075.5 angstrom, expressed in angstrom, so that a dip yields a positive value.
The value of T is -2.5 angstrom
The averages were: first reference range 10.3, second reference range 8.97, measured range 10.3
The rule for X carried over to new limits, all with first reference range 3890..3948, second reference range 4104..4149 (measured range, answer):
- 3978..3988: -0.39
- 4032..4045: -1.49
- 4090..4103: 0.92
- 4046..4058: -1.54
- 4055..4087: -1.82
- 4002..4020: -2.46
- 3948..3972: 2.65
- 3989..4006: -1.97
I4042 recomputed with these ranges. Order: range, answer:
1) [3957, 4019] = 9.09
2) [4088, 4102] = 8.95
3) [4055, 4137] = 9.54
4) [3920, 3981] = 8.26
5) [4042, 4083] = 10.2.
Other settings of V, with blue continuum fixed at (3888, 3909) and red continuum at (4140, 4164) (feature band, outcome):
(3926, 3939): 0.11 mag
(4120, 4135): -0.01 mag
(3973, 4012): -0.08 mag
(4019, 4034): -0.12 mag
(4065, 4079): -0.08 mag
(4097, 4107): 0.13 mag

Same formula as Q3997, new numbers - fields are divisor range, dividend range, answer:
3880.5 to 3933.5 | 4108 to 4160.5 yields 1.26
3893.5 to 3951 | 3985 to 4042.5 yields 1.19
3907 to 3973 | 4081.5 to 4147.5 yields 1.20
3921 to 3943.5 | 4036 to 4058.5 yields 1.29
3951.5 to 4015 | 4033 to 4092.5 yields 1.17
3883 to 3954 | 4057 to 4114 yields 1.17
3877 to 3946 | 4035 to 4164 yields 1.24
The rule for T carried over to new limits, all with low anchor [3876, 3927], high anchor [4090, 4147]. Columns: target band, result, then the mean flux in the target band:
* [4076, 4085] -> -0.5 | 9.82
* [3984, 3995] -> -1.4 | 10.2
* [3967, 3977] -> 2.6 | 6.66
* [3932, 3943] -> 1.1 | 8.08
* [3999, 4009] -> -0.9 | 9.94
